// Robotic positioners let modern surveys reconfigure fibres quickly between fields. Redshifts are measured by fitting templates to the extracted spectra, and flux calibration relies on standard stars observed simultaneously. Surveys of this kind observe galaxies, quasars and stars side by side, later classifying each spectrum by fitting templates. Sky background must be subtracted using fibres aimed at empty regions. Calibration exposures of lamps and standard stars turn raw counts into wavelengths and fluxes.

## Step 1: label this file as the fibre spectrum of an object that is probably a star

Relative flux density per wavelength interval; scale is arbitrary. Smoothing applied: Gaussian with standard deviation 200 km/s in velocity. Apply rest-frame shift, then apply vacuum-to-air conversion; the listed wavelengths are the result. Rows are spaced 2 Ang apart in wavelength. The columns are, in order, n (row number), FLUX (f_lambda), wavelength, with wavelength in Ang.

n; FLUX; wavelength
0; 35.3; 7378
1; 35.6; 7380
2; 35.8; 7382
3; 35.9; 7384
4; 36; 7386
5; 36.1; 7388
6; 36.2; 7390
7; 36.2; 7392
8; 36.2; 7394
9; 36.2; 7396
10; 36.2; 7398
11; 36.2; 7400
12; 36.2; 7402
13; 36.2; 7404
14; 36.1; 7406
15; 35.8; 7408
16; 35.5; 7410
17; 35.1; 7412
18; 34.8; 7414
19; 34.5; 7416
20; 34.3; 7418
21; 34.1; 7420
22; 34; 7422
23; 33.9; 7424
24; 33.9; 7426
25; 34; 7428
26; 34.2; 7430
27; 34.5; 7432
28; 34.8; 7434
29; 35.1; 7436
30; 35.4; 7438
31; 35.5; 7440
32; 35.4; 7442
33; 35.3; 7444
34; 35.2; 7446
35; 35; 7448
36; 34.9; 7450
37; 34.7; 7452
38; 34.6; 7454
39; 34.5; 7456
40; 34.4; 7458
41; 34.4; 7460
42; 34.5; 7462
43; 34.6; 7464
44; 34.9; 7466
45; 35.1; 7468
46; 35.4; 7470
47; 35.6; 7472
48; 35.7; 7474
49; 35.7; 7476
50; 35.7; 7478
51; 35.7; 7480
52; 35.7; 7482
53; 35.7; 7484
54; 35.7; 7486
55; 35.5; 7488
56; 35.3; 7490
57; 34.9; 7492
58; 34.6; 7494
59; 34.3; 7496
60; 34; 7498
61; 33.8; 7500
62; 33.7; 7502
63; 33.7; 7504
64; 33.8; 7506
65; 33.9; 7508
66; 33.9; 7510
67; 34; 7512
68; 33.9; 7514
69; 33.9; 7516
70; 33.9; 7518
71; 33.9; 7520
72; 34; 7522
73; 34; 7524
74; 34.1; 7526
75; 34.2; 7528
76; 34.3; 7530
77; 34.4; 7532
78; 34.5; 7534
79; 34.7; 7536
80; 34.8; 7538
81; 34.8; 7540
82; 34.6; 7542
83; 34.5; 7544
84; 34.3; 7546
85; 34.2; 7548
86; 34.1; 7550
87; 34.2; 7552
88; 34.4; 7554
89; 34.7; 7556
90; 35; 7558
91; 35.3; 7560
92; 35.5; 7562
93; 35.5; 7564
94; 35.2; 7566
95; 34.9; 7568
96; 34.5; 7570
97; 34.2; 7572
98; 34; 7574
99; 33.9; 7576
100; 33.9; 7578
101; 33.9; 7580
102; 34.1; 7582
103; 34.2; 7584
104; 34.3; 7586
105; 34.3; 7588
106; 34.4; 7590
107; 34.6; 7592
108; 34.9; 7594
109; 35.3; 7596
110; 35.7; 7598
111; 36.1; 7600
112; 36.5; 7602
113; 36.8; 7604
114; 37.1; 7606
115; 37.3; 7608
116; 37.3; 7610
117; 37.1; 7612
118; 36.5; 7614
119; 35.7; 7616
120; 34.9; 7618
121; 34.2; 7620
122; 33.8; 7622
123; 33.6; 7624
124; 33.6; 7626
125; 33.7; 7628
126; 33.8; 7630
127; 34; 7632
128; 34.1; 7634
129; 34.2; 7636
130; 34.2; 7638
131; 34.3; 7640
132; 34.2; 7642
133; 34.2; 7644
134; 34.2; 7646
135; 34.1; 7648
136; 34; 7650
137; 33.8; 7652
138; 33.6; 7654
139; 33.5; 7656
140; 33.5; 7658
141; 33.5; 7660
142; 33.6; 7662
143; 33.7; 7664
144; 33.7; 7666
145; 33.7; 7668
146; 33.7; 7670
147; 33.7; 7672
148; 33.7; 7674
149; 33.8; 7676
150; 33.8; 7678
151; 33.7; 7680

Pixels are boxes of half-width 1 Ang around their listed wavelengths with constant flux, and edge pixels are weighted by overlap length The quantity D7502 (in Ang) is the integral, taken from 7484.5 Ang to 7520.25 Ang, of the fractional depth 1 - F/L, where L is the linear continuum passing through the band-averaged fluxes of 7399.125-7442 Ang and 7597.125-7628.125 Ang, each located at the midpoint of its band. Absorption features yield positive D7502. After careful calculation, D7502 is 0.99 Ang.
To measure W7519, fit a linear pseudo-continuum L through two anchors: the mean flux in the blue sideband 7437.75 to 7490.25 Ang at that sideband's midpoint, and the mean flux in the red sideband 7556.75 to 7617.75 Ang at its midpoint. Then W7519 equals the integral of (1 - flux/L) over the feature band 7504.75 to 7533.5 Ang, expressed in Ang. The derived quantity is 0.98 Ang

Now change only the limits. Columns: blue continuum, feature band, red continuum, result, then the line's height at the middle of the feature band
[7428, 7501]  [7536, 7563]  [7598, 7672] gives 0.1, 34.8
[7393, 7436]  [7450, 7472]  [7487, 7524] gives -0.1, 34.6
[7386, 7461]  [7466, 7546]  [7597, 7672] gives 0.7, 34.9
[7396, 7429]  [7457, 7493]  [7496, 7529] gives -0.9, 34.4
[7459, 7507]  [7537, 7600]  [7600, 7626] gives 1.6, 35.5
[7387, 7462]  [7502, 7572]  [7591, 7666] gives 1.0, 34.9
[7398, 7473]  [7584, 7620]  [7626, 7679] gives -1.7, 34.1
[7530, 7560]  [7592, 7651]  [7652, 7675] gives -1.8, 34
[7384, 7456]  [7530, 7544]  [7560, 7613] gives 0.2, 35.2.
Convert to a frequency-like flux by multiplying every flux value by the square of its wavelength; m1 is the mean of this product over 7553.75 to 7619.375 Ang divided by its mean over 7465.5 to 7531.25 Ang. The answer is 1.04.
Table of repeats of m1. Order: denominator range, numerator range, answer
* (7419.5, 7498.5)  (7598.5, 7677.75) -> 1.04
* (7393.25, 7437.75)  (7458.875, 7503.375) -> 1.02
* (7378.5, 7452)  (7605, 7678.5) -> 1.03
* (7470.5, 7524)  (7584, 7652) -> 1.04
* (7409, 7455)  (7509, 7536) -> 1.01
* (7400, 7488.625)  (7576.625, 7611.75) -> 1.05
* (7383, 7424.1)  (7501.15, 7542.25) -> 0.99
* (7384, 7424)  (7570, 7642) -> 1.04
